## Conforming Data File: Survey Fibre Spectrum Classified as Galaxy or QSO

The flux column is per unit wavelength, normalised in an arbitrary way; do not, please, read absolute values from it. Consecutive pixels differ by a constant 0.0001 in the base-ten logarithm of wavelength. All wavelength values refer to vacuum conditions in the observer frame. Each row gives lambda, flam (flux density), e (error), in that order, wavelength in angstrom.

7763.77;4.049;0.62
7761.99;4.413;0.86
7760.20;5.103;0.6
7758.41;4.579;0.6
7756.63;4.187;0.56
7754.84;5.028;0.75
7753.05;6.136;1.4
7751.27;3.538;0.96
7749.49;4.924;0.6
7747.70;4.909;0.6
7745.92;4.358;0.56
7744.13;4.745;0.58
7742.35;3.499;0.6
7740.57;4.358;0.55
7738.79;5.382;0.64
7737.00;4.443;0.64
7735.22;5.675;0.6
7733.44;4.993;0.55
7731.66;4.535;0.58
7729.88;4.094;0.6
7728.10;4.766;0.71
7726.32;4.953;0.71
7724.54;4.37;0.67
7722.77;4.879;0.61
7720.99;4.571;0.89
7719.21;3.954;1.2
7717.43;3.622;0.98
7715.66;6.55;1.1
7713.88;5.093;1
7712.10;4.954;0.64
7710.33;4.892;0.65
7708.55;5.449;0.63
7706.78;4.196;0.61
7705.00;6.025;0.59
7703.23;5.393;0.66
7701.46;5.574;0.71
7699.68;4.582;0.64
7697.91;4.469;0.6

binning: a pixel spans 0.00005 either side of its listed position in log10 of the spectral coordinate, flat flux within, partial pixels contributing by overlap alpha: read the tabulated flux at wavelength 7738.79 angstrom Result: 5.382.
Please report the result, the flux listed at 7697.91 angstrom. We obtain 4.469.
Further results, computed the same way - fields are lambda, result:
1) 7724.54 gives 4.37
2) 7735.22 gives 5.675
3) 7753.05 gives 6.136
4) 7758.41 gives 4.579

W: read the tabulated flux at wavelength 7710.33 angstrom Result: 4.892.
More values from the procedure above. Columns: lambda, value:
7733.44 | 4.993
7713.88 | 5.093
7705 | 6.025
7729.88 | 4.094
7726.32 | 4.953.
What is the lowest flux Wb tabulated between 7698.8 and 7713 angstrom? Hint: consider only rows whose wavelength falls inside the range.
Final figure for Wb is 4.196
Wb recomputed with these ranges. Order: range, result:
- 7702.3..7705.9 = 5.393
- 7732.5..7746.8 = 3.499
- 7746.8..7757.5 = 3.538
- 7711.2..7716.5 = 4.954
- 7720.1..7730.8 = 4.094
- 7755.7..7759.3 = 4.187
